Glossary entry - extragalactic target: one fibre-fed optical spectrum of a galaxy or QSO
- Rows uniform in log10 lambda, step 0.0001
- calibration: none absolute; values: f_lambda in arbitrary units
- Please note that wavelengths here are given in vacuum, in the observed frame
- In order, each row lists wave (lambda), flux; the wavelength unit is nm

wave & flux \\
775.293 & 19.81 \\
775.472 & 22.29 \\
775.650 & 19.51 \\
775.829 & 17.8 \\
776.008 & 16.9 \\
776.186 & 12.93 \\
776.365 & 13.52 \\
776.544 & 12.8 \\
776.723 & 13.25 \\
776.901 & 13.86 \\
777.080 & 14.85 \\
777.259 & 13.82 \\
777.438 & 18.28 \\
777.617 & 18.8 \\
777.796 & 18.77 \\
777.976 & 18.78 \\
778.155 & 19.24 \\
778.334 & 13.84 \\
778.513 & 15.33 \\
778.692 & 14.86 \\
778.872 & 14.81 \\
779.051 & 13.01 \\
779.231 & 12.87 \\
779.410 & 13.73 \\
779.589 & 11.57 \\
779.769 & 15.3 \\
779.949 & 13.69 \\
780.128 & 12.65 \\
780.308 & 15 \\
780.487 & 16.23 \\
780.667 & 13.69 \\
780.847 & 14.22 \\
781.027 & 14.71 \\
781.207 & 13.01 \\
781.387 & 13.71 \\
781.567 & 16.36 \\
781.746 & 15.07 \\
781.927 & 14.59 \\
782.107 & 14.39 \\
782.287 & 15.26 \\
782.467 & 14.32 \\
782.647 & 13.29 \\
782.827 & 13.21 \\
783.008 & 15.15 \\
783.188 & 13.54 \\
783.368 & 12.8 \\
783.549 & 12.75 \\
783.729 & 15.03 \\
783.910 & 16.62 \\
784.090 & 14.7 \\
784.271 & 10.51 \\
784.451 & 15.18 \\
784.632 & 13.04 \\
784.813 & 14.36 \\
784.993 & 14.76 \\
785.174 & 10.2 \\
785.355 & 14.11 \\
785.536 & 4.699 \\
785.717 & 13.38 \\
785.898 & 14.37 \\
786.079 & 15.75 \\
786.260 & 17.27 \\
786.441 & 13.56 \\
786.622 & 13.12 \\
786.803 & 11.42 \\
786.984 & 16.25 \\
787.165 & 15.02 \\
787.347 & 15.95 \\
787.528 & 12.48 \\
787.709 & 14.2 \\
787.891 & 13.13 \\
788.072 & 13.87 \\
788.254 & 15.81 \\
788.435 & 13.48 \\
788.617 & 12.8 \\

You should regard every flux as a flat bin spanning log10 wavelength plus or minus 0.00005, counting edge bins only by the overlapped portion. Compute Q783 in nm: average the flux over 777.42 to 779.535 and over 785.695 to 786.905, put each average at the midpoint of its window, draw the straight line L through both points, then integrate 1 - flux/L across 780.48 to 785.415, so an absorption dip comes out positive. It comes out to 0.28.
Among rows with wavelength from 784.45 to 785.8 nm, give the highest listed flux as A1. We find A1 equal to 15.18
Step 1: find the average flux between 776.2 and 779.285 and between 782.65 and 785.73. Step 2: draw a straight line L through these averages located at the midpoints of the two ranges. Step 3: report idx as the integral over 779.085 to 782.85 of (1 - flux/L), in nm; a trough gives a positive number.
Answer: 0.02 nm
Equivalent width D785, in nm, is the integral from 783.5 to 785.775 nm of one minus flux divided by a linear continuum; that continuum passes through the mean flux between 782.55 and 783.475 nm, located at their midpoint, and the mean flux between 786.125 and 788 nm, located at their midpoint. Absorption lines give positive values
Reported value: 0.14 nm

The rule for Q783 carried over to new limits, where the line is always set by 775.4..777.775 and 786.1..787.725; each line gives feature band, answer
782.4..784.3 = 0.14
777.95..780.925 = 0.21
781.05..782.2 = 0.06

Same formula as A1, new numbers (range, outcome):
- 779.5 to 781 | 16.23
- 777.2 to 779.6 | 19.24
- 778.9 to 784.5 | 16.62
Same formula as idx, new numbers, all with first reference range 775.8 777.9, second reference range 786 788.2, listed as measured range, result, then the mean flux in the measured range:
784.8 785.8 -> 0.19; 11.7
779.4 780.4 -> 0.10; 13.7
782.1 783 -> 0.04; 14.2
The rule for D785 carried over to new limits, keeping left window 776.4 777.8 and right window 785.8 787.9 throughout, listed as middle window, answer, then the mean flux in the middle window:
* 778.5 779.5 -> 0.07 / 14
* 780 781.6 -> 0.07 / 14.3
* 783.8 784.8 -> 0.04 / 14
